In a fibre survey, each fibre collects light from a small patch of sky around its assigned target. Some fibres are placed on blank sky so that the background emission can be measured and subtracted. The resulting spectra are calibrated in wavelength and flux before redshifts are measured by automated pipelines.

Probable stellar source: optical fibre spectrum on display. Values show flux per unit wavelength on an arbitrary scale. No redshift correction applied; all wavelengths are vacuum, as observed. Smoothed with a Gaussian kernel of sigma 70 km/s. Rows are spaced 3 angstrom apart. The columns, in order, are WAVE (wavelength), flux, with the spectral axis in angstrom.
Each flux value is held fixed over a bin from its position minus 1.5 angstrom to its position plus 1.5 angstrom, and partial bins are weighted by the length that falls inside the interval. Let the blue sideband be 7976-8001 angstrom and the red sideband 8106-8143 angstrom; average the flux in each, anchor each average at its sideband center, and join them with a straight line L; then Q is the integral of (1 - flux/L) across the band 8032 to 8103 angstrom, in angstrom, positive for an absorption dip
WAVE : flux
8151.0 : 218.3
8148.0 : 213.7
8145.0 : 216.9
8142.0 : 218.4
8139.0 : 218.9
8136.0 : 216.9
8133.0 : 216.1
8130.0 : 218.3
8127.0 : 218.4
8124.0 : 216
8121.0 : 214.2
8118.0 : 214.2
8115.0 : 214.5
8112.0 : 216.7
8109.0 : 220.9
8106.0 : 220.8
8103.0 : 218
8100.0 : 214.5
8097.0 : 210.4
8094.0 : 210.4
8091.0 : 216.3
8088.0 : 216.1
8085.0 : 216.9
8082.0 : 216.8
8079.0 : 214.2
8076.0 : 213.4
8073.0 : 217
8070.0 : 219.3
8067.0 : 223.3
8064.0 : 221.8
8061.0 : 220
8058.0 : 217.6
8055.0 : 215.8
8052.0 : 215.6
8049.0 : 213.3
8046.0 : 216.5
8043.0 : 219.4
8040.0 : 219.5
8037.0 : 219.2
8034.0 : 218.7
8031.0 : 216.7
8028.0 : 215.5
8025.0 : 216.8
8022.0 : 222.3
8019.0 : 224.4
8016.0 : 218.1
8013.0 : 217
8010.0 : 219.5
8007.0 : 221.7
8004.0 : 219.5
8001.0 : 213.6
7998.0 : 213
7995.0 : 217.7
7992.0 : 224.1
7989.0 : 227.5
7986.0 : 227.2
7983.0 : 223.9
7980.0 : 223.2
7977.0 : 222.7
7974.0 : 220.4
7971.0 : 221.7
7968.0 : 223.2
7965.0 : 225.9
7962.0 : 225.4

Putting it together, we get 0.7 angstrom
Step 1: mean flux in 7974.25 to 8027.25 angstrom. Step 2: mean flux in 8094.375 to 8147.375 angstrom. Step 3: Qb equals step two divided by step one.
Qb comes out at 1.0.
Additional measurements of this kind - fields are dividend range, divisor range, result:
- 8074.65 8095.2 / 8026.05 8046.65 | 0.99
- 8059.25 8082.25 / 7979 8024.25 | 0.99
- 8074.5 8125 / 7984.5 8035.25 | 0.98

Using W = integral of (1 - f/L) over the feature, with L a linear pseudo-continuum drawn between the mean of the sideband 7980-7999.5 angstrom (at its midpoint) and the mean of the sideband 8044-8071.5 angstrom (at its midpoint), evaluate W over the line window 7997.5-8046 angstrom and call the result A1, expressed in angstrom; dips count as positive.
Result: 0.4 angstrom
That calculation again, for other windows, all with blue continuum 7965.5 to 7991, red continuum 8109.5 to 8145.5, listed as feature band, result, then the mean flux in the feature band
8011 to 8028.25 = 0.2 angstrom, 219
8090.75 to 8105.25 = 0.3 angstrom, 214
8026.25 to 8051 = 0.4 angstrom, 217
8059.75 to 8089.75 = 0.2 angstrom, 218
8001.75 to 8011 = 0.1 angstrom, 220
